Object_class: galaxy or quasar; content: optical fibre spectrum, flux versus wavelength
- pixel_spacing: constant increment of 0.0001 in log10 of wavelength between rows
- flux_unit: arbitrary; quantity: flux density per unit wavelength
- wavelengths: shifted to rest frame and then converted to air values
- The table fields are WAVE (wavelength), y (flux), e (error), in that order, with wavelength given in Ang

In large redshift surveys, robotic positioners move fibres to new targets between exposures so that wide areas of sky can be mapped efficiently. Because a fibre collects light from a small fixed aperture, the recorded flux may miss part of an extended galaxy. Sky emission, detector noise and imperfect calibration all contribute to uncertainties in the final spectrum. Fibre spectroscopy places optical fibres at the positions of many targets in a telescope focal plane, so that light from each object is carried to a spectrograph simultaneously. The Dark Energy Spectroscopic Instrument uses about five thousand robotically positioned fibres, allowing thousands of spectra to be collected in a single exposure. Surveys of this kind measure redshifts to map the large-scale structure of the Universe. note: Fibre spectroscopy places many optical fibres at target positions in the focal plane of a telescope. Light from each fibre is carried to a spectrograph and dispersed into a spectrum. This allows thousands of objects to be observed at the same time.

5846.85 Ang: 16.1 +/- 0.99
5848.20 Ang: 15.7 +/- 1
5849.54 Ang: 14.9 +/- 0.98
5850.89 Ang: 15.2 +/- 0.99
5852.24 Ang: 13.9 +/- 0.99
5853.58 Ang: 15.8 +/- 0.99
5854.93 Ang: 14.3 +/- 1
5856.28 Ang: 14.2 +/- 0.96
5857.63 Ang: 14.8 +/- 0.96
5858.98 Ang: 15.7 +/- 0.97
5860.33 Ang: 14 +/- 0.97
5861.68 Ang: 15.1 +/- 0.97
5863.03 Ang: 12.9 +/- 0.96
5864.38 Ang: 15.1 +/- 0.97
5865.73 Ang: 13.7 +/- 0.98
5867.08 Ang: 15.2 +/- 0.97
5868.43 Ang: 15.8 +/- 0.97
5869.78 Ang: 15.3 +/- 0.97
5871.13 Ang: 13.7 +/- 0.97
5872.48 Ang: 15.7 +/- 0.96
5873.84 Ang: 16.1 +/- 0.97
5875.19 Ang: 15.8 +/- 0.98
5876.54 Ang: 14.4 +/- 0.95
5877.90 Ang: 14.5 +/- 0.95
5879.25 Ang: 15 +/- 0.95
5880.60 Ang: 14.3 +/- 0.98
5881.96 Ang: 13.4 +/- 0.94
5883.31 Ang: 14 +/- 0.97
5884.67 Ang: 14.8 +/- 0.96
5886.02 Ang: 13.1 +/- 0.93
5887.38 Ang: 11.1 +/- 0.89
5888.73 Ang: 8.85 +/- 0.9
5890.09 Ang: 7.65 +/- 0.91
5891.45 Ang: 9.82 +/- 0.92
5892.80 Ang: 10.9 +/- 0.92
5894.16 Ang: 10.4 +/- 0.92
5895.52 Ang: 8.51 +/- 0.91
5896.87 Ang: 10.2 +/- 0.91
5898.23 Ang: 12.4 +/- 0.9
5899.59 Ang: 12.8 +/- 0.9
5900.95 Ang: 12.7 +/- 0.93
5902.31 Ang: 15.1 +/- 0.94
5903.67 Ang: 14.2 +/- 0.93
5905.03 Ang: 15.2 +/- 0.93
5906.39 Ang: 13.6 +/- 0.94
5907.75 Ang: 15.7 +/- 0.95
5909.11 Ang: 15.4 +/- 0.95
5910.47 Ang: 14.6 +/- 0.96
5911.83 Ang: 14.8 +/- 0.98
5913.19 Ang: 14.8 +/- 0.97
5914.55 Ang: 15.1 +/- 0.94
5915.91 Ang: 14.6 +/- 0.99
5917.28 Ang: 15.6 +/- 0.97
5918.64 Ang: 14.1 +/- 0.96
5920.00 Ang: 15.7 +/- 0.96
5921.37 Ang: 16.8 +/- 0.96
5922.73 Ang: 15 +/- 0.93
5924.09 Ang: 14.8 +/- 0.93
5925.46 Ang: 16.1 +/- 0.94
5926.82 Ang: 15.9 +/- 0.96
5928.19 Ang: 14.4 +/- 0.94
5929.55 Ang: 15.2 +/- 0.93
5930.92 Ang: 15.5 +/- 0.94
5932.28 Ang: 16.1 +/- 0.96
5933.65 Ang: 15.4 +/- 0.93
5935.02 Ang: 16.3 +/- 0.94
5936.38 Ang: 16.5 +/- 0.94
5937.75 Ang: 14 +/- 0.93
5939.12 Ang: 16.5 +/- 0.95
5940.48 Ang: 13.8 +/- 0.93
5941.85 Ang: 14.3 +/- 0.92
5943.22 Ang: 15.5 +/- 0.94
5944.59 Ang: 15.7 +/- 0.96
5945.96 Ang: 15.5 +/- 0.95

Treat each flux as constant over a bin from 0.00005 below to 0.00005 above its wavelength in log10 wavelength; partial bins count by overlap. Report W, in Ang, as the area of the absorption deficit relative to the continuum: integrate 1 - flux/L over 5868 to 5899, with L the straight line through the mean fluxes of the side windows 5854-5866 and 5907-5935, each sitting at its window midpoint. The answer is 4.1 Ang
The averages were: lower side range 14.5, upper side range 15.3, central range 12.8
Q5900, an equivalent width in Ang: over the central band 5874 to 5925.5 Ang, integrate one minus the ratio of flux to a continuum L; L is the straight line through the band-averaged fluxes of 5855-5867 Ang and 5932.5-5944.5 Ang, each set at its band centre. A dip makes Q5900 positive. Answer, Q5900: 4.6 Ang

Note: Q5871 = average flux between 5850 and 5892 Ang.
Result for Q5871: 14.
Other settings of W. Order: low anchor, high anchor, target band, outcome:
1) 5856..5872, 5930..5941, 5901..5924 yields 0.46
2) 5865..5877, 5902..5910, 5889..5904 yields 3.73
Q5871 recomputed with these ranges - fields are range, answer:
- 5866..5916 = 13.5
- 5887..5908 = 11.8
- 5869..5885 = 14.8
